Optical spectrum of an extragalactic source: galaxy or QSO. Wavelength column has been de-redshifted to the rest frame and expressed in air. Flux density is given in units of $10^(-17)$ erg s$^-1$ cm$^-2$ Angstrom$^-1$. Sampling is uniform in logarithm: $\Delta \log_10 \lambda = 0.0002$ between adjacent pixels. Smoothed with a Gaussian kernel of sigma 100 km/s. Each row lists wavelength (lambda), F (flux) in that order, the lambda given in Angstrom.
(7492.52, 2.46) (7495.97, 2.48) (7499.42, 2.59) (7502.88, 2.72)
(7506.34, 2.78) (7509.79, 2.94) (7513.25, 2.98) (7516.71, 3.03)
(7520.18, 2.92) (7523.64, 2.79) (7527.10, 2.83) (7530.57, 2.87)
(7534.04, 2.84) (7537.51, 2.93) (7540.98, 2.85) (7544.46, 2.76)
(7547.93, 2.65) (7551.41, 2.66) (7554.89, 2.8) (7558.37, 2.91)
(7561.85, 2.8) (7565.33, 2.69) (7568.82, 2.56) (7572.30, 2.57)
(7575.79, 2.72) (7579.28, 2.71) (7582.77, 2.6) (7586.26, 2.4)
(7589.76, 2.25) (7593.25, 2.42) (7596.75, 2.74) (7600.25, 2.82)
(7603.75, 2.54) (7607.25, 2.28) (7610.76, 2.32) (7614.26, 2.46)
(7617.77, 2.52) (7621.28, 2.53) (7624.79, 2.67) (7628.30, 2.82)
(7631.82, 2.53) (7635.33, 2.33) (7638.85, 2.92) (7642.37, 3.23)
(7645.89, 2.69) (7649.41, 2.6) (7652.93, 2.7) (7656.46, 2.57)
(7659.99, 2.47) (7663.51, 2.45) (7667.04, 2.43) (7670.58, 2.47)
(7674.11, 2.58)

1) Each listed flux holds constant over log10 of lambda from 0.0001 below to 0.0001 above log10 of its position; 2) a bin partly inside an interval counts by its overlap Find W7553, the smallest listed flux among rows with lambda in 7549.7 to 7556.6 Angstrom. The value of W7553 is 2.66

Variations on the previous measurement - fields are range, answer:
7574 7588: 2.4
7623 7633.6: 2.53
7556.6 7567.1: 2.69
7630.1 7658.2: 2.33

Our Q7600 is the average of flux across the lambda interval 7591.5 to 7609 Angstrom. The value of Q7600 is 2.56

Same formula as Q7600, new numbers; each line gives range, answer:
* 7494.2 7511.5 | 2.7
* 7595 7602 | 2.78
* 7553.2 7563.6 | 2.84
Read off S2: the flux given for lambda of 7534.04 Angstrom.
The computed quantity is 2.84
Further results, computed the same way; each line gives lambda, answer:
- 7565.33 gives 2.69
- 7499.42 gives 2.59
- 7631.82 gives 2.53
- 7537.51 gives 2.93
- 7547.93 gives 2.65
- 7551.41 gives 2.66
